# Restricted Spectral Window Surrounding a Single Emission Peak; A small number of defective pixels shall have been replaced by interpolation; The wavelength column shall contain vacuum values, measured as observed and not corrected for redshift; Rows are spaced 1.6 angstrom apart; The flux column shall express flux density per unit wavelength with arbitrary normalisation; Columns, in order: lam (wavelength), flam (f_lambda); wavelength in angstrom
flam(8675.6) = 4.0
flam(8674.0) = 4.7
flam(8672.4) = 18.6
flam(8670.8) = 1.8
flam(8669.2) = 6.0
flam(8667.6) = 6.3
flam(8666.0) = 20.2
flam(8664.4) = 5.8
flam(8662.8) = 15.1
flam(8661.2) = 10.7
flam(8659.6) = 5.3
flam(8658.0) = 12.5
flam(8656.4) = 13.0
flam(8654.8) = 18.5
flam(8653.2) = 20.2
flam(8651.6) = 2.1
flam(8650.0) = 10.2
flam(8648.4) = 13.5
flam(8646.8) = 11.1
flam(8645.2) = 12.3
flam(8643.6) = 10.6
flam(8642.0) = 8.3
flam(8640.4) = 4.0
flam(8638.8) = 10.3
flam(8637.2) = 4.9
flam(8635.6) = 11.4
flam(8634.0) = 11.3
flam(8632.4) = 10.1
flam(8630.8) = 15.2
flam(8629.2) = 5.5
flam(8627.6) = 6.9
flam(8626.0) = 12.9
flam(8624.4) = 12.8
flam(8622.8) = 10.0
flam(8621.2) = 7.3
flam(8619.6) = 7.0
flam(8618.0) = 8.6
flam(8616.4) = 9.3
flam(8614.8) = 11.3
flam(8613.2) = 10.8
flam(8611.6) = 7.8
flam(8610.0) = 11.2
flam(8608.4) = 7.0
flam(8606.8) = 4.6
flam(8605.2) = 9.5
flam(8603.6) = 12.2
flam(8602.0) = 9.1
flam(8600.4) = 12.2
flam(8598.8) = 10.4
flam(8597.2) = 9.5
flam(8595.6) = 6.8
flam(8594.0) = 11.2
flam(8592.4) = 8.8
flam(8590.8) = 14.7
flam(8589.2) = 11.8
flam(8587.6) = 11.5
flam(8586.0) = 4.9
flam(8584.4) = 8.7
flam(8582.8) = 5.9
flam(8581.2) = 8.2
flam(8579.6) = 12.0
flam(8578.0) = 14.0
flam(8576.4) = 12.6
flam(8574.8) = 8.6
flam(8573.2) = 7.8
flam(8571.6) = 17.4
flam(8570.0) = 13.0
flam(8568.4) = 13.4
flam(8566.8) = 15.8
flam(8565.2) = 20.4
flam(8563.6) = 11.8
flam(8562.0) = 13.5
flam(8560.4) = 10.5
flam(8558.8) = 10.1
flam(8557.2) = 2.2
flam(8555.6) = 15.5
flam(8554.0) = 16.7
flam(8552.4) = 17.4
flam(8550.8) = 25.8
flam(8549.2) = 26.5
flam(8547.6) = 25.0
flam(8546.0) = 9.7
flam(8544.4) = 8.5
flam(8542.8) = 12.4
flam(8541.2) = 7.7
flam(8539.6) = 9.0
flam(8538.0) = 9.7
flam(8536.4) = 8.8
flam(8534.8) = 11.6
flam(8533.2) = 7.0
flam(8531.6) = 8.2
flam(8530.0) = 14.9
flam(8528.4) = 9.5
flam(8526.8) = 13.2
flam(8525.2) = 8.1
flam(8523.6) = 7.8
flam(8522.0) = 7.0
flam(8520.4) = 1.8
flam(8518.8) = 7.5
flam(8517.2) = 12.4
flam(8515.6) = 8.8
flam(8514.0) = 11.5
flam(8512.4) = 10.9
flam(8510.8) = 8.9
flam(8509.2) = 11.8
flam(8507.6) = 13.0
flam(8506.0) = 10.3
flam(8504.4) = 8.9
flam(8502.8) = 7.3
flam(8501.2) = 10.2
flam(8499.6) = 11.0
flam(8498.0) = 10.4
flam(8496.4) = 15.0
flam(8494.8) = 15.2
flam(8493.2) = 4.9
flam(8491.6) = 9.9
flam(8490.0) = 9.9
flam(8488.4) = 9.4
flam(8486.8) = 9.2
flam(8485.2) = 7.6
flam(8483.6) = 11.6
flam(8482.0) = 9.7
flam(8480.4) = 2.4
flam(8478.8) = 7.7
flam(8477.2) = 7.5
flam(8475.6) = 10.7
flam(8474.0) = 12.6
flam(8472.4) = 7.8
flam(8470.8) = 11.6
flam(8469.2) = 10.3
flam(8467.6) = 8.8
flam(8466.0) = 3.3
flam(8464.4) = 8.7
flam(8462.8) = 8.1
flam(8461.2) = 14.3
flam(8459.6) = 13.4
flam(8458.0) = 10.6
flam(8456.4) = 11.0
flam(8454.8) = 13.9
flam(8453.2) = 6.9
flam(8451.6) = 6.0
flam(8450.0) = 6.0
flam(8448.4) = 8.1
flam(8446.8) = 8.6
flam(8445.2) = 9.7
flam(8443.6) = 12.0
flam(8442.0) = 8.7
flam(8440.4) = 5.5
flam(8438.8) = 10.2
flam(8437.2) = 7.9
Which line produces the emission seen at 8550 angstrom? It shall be [S II]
